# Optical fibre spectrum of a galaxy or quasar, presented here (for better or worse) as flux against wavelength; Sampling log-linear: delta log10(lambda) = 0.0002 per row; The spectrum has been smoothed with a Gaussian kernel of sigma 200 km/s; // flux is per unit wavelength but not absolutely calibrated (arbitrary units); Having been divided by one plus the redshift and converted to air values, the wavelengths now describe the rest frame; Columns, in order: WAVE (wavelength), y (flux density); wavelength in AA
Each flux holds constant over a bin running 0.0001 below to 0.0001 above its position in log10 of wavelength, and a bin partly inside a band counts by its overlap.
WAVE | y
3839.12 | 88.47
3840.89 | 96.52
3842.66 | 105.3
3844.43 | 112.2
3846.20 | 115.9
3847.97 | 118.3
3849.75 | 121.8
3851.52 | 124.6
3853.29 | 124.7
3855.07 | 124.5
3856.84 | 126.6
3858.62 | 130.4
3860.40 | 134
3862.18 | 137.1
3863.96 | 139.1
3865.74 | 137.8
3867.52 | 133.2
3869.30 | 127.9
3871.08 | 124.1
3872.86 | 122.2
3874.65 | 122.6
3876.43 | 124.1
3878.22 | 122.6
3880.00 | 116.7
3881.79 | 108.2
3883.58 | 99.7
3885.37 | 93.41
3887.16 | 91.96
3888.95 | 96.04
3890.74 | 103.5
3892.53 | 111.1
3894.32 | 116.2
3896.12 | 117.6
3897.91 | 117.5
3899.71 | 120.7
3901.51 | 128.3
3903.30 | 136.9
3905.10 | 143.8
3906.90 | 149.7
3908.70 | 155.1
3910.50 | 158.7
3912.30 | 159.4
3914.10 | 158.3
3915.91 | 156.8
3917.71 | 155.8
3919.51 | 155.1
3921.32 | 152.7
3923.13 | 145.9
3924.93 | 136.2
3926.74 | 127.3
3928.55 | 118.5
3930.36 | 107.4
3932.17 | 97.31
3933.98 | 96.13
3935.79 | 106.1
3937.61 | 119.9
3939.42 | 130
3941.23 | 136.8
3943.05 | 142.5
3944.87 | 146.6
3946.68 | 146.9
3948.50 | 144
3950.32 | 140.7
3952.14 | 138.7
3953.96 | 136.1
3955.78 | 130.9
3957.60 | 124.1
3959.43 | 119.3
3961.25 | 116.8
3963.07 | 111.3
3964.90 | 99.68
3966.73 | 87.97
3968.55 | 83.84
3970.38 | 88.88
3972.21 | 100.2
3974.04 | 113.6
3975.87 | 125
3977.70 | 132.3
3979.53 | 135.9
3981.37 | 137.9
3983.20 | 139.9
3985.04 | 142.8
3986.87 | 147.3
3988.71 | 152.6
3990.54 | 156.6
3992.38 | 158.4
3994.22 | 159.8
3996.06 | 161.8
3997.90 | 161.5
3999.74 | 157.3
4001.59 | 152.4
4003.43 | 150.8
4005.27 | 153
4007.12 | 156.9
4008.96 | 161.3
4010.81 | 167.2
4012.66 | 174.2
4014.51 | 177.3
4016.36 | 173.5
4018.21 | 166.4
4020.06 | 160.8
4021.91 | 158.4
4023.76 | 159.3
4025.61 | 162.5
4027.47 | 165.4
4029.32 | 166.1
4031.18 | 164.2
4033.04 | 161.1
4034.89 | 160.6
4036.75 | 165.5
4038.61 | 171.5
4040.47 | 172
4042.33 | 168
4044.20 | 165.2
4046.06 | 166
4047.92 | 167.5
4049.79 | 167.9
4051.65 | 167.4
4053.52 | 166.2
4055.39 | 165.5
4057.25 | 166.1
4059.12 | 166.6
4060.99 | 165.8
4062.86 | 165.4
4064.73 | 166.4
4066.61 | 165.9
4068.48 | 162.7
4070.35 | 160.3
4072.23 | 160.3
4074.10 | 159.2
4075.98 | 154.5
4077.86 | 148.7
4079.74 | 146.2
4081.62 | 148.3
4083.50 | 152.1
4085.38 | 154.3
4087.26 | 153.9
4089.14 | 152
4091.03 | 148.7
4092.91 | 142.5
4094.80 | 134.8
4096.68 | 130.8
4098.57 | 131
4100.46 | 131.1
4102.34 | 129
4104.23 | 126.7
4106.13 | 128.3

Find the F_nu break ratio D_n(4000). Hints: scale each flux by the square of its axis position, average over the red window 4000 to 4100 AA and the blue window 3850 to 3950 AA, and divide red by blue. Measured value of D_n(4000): 1.34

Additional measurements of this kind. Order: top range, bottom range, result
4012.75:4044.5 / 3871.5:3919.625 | 1.40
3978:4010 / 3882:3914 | 1.28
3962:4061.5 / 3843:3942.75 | 1.28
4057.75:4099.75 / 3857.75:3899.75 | 1.43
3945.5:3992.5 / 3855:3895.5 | 1.12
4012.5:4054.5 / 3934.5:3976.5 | 1.43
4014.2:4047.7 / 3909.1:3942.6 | 1.30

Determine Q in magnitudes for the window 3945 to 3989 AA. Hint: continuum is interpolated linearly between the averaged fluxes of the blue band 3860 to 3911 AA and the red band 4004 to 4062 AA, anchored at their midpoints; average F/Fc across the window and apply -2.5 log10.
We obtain 0.17 mag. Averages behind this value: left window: 123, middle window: 125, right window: 165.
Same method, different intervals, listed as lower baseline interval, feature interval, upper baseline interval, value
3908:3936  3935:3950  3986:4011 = 0.063 mag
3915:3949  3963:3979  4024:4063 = 0.344 mag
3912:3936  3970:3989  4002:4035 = 0.173 mag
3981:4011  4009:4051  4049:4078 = -0.051 mag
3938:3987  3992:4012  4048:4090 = -0.147 mag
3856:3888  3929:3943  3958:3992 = 0.063 mag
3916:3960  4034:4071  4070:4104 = -0.166 mag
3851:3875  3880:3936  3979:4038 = 0.098 mag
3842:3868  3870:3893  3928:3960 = 0.142 mag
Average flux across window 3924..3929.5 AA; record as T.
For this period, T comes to 127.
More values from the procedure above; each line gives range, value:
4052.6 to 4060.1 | 166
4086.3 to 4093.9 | 149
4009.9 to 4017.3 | 173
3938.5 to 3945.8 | 139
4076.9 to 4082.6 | 148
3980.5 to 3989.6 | 144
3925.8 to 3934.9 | 109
